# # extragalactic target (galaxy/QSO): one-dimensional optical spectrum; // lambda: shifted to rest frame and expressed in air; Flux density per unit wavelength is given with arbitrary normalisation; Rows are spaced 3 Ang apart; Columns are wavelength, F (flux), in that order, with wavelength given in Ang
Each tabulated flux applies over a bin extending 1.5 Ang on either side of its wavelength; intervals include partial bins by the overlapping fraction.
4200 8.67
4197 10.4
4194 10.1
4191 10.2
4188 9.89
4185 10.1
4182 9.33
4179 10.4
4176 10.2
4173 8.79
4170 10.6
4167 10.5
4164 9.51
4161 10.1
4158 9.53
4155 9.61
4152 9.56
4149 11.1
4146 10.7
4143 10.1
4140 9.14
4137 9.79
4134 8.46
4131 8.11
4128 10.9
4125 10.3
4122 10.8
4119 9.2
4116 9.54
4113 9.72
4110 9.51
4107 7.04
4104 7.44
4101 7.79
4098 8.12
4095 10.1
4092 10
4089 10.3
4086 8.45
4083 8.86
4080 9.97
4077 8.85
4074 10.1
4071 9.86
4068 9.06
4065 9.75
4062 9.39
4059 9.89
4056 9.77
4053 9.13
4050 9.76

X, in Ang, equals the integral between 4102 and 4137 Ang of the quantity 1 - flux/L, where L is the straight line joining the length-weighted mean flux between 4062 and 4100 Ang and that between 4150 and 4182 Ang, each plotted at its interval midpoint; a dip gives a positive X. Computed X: 1.6 Ang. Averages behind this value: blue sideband 9.43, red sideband 9.87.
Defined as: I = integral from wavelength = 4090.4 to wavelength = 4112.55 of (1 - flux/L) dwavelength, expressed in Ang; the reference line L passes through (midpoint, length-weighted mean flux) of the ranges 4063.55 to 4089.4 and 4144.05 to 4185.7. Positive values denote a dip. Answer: 2.2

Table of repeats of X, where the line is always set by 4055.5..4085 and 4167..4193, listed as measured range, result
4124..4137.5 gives 0.4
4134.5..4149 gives -0.2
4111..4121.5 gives 0.1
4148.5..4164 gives 0.0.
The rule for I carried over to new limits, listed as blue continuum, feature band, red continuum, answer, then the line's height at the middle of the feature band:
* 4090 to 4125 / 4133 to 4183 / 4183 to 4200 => -1.2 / 9.63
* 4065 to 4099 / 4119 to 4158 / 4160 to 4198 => -0.3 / 9.78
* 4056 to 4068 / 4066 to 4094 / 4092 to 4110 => -1.5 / 9.04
